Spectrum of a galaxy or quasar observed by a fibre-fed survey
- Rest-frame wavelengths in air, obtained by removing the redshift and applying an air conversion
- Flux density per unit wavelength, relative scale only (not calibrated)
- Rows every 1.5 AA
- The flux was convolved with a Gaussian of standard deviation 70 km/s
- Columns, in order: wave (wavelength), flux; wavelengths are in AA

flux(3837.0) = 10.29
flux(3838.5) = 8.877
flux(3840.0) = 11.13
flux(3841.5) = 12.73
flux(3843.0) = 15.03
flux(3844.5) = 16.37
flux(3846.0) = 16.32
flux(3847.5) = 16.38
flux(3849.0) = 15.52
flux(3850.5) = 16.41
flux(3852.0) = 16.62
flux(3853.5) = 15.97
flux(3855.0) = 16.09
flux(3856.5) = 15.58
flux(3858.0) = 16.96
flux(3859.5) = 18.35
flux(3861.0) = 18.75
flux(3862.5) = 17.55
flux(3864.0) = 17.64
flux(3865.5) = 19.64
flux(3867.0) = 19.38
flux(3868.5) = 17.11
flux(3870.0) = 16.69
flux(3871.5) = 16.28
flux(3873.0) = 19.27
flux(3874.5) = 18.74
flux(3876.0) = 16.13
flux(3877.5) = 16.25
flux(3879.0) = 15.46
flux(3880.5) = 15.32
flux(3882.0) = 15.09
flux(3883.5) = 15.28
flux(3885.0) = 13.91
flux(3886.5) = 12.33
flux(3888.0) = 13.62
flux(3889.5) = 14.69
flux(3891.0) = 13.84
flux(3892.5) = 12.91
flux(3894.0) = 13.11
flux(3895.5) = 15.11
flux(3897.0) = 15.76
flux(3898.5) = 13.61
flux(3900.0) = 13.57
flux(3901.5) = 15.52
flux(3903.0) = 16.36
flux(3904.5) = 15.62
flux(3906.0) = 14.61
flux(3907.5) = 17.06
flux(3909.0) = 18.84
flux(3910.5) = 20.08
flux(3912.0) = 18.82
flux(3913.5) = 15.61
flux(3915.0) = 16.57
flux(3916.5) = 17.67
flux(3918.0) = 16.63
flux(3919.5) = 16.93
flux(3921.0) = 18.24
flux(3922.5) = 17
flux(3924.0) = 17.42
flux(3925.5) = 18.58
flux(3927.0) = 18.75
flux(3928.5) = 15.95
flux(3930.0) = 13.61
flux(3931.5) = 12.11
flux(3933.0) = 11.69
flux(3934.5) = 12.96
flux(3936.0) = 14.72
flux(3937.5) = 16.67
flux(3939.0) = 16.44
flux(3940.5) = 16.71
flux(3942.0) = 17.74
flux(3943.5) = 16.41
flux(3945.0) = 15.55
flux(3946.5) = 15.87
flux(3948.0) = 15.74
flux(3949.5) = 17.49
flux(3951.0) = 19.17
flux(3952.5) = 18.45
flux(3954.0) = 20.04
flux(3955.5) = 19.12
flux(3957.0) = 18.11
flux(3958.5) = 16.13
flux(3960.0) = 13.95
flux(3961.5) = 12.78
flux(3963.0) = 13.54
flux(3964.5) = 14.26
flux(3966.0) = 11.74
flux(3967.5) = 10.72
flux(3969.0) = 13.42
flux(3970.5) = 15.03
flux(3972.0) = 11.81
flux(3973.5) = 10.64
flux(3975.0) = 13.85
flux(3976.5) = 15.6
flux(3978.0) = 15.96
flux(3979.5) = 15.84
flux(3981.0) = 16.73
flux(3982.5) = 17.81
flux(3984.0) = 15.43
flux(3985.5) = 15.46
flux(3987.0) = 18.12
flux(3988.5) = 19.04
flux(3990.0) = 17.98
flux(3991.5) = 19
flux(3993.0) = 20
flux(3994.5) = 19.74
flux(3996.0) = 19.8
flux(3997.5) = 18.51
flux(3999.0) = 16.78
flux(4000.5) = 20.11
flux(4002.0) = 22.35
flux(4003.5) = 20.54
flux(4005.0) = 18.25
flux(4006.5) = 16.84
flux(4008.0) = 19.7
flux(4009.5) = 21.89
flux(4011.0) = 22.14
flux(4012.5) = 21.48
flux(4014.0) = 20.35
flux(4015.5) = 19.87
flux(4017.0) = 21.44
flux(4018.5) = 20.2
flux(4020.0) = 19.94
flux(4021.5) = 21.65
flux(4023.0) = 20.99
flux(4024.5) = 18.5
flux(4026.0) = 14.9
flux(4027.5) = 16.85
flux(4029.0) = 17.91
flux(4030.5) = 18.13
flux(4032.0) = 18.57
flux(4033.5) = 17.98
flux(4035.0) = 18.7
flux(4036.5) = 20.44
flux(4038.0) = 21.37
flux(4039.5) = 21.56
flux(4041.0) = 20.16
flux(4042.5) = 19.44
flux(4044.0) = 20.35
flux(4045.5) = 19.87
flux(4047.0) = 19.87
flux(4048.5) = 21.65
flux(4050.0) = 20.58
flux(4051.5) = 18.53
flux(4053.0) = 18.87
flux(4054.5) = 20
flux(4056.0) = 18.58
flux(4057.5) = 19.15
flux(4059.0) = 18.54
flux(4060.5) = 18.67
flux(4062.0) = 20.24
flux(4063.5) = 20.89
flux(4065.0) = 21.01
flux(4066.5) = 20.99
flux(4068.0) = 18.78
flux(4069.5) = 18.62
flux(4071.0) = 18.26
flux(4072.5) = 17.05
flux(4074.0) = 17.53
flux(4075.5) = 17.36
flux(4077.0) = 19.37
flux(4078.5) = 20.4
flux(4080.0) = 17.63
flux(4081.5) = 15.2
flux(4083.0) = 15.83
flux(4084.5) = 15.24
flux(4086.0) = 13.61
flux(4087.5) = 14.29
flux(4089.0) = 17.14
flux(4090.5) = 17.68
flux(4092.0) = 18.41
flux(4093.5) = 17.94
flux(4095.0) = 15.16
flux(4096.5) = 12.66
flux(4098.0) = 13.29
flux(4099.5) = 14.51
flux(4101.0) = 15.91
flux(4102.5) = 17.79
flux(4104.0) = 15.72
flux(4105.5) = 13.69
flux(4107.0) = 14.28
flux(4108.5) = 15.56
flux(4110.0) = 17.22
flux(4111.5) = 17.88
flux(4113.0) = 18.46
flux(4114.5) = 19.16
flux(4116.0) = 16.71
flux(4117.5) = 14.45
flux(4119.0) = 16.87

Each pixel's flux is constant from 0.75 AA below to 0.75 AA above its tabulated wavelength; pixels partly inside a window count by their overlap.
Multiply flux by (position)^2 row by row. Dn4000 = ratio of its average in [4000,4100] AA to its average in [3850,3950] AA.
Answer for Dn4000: 1.3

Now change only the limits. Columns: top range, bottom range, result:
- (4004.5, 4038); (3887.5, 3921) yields 1.30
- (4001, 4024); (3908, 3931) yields 1.24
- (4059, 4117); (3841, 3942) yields 1.17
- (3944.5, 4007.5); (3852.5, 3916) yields 1.08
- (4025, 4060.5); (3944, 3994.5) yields 1.25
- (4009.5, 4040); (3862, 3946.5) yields 1.30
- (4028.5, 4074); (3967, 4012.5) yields 1.15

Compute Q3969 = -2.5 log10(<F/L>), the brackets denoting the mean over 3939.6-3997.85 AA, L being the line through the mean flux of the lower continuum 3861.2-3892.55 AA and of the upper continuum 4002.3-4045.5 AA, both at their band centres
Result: 0.13 mag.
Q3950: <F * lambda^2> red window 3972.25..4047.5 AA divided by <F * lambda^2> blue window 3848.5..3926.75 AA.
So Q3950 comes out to 1.22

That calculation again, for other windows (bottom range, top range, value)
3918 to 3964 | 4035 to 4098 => 1.21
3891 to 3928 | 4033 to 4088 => 1.24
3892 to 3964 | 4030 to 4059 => 1.29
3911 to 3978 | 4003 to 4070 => 1.31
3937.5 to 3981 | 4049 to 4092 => 1.25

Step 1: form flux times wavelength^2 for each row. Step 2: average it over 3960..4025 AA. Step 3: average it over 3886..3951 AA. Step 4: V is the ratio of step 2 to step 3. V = 1.2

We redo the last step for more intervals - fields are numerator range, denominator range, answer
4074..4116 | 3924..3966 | 1.10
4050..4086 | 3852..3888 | 1.23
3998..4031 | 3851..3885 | 1.25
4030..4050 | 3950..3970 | 1.34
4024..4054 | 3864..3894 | 1.31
